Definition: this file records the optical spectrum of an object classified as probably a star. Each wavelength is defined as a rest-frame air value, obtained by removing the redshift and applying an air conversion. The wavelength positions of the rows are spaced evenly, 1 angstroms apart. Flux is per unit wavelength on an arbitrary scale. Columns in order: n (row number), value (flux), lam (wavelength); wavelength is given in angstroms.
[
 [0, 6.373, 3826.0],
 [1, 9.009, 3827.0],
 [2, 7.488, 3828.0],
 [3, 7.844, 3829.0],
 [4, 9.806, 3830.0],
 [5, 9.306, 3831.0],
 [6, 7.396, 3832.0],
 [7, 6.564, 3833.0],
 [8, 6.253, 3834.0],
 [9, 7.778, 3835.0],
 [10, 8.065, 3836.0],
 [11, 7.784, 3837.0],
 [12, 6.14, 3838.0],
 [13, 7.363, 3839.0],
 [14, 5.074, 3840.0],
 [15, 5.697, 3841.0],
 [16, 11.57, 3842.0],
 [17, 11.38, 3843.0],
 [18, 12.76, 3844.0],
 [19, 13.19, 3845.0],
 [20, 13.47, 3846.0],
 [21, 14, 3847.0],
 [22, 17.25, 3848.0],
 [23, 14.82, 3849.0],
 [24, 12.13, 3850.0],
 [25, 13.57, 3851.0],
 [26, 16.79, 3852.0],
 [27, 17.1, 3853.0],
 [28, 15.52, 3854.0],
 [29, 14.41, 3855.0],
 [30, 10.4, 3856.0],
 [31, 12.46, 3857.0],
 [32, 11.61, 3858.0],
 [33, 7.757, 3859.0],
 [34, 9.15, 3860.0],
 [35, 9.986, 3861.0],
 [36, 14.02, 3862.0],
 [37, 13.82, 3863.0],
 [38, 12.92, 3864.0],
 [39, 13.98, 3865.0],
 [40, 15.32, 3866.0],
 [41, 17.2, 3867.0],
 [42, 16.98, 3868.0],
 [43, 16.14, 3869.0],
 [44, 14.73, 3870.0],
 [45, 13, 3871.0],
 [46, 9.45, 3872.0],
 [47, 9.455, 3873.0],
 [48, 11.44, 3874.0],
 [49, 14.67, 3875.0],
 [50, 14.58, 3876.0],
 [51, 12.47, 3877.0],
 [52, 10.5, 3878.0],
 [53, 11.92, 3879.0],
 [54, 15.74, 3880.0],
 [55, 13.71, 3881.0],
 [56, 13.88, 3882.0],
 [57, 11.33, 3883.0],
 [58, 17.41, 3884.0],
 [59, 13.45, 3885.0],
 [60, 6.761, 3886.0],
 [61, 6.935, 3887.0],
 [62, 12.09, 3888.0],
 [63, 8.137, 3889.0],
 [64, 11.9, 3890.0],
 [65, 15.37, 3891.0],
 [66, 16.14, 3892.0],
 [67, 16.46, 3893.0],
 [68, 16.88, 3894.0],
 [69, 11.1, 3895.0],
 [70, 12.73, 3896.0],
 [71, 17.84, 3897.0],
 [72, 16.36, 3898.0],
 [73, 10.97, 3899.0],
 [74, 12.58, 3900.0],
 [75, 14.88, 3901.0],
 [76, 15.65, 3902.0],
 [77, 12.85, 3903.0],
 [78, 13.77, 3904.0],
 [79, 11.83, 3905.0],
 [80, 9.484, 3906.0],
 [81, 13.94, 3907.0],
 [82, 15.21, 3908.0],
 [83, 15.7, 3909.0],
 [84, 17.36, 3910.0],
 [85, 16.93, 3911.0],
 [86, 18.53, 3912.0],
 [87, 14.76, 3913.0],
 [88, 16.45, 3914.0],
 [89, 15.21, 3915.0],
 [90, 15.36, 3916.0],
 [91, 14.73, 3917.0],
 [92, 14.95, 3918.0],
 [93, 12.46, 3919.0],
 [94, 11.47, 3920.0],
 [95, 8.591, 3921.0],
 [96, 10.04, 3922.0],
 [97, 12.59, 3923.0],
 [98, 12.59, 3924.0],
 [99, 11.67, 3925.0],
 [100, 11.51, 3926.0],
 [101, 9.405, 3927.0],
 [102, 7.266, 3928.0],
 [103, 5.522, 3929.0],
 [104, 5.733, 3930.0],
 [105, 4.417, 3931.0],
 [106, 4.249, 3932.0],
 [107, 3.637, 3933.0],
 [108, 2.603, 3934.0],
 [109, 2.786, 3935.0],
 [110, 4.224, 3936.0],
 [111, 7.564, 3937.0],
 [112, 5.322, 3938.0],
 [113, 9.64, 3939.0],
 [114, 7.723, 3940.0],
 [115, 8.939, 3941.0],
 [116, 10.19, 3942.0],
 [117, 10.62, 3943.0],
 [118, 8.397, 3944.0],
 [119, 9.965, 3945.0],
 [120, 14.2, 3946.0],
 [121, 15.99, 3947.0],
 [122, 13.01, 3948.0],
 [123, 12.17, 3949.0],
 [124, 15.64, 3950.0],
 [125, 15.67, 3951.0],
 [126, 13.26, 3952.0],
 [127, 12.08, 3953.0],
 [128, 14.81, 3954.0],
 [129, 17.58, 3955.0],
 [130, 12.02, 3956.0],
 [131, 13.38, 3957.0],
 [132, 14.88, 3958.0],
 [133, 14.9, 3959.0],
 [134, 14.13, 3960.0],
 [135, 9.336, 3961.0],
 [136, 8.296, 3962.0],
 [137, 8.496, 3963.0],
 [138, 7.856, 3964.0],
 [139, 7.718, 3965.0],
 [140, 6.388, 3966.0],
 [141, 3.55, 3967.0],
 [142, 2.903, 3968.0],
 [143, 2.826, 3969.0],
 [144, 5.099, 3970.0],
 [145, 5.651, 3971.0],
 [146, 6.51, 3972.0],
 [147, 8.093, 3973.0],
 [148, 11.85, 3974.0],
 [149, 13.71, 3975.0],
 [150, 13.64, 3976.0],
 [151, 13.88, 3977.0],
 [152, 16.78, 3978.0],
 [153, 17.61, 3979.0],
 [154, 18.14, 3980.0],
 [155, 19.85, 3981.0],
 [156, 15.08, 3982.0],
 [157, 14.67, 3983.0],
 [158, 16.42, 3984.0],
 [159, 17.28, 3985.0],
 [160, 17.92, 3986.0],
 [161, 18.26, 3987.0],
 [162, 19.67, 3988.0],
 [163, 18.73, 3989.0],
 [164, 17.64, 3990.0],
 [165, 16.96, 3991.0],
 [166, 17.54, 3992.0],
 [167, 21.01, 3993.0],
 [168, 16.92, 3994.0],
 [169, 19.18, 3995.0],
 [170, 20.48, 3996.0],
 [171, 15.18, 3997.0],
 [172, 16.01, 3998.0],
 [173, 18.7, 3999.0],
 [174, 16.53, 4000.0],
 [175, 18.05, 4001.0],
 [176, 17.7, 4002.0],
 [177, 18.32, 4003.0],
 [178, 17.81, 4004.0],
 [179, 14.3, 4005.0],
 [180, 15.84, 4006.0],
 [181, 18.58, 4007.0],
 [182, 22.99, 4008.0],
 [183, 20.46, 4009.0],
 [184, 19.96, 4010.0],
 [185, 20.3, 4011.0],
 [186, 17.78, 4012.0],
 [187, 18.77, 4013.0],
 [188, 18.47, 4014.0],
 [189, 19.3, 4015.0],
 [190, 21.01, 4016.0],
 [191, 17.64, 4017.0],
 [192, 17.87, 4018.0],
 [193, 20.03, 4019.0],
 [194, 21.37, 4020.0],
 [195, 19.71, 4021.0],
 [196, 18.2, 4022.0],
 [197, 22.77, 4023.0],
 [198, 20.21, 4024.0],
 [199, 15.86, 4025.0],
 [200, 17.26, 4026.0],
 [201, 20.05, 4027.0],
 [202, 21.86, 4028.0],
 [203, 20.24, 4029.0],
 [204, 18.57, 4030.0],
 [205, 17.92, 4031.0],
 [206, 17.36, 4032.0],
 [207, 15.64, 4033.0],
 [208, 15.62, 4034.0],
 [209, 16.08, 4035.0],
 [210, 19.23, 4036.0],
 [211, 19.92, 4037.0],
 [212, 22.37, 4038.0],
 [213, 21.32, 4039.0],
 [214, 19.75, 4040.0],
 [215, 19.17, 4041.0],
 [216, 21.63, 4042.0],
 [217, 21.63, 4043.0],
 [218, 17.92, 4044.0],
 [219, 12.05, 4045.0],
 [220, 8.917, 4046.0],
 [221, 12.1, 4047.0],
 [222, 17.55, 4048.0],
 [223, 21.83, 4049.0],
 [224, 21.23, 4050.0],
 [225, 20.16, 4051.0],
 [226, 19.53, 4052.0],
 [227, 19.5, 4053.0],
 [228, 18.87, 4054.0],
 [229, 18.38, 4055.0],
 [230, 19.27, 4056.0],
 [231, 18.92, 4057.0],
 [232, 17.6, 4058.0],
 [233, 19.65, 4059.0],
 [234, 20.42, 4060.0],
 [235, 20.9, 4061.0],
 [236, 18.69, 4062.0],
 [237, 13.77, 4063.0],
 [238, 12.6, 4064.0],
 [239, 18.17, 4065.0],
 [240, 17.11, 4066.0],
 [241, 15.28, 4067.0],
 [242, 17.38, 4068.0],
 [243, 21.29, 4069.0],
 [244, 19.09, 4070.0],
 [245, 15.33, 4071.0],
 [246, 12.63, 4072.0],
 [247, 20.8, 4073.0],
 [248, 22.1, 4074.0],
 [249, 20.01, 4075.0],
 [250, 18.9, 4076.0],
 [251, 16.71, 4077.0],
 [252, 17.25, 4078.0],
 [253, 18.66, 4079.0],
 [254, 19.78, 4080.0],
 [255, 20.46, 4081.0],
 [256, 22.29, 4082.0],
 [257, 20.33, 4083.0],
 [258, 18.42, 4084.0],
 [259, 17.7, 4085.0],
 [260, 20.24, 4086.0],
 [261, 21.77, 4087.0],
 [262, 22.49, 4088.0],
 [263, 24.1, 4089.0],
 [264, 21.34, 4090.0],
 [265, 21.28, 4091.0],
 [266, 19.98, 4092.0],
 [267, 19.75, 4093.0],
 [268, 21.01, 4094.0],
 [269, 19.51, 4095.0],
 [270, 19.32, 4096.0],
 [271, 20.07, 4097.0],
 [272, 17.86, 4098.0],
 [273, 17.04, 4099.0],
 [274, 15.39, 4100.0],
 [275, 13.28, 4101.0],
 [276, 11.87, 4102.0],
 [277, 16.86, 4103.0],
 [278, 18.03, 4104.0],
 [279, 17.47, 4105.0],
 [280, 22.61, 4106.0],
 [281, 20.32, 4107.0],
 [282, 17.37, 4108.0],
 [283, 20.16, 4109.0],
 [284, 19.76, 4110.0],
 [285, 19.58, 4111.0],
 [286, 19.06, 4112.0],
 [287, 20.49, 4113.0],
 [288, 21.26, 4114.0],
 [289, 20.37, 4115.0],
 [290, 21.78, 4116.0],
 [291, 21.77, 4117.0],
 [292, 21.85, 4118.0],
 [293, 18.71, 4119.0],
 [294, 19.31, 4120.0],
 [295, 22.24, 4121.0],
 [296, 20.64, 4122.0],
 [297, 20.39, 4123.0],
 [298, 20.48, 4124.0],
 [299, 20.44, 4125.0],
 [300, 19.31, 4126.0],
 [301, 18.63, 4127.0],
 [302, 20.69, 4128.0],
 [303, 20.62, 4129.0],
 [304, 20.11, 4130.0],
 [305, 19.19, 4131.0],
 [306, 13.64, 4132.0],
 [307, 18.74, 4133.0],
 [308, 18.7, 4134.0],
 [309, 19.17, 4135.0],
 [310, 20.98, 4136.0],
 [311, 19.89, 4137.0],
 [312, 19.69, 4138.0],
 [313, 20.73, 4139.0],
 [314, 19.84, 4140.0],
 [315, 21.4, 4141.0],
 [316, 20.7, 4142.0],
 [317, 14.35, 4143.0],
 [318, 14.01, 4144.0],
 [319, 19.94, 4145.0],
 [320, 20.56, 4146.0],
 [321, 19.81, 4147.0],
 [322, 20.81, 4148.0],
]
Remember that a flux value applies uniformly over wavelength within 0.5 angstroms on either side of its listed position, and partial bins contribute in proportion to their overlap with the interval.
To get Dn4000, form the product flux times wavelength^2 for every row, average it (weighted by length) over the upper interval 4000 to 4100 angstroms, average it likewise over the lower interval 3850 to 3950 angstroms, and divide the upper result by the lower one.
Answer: 1.67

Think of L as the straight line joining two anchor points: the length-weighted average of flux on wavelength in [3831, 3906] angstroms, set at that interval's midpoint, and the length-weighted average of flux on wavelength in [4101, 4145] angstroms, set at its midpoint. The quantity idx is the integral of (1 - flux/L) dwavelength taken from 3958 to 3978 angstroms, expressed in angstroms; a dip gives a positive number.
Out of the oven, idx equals 8.0 angstroms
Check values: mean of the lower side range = 12.3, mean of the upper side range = 19.3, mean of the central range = 9.03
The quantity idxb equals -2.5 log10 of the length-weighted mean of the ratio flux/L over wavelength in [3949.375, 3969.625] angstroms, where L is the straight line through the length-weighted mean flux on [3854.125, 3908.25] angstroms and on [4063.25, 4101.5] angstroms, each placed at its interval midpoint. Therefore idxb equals 0.38 mag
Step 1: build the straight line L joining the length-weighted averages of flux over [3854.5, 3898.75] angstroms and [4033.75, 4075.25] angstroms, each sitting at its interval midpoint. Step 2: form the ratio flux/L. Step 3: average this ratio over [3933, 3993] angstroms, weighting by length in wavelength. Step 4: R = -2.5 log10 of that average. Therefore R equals 0.30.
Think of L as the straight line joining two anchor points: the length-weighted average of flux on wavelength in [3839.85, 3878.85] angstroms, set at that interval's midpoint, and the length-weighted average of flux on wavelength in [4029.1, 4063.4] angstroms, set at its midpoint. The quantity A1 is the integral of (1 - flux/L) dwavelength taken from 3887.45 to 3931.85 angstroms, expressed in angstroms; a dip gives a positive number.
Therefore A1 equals 4.5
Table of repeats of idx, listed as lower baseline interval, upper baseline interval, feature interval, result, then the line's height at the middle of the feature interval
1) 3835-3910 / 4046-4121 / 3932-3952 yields 7.4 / 14.8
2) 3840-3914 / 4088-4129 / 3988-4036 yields -4.3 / 17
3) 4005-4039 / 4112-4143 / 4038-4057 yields 0.7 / 19.3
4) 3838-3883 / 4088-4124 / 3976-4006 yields -1.9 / 16.3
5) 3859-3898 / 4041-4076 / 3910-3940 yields 8.8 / 14.4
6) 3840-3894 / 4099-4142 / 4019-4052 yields -2.8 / 17.2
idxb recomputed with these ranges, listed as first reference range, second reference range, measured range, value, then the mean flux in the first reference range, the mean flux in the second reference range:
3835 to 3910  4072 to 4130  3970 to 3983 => 0.21 mag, 12.7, 19.6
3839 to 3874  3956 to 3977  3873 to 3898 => -0.11 mag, 12.8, 9.15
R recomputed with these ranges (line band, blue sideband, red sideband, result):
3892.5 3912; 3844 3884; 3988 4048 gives 0.01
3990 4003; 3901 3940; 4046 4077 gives -0.20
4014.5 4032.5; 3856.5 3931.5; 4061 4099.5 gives -0.13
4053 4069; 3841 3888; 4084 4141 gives 0.01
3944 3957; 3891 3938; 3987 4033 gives 0.06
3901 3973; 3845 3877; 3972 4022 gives 0.41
